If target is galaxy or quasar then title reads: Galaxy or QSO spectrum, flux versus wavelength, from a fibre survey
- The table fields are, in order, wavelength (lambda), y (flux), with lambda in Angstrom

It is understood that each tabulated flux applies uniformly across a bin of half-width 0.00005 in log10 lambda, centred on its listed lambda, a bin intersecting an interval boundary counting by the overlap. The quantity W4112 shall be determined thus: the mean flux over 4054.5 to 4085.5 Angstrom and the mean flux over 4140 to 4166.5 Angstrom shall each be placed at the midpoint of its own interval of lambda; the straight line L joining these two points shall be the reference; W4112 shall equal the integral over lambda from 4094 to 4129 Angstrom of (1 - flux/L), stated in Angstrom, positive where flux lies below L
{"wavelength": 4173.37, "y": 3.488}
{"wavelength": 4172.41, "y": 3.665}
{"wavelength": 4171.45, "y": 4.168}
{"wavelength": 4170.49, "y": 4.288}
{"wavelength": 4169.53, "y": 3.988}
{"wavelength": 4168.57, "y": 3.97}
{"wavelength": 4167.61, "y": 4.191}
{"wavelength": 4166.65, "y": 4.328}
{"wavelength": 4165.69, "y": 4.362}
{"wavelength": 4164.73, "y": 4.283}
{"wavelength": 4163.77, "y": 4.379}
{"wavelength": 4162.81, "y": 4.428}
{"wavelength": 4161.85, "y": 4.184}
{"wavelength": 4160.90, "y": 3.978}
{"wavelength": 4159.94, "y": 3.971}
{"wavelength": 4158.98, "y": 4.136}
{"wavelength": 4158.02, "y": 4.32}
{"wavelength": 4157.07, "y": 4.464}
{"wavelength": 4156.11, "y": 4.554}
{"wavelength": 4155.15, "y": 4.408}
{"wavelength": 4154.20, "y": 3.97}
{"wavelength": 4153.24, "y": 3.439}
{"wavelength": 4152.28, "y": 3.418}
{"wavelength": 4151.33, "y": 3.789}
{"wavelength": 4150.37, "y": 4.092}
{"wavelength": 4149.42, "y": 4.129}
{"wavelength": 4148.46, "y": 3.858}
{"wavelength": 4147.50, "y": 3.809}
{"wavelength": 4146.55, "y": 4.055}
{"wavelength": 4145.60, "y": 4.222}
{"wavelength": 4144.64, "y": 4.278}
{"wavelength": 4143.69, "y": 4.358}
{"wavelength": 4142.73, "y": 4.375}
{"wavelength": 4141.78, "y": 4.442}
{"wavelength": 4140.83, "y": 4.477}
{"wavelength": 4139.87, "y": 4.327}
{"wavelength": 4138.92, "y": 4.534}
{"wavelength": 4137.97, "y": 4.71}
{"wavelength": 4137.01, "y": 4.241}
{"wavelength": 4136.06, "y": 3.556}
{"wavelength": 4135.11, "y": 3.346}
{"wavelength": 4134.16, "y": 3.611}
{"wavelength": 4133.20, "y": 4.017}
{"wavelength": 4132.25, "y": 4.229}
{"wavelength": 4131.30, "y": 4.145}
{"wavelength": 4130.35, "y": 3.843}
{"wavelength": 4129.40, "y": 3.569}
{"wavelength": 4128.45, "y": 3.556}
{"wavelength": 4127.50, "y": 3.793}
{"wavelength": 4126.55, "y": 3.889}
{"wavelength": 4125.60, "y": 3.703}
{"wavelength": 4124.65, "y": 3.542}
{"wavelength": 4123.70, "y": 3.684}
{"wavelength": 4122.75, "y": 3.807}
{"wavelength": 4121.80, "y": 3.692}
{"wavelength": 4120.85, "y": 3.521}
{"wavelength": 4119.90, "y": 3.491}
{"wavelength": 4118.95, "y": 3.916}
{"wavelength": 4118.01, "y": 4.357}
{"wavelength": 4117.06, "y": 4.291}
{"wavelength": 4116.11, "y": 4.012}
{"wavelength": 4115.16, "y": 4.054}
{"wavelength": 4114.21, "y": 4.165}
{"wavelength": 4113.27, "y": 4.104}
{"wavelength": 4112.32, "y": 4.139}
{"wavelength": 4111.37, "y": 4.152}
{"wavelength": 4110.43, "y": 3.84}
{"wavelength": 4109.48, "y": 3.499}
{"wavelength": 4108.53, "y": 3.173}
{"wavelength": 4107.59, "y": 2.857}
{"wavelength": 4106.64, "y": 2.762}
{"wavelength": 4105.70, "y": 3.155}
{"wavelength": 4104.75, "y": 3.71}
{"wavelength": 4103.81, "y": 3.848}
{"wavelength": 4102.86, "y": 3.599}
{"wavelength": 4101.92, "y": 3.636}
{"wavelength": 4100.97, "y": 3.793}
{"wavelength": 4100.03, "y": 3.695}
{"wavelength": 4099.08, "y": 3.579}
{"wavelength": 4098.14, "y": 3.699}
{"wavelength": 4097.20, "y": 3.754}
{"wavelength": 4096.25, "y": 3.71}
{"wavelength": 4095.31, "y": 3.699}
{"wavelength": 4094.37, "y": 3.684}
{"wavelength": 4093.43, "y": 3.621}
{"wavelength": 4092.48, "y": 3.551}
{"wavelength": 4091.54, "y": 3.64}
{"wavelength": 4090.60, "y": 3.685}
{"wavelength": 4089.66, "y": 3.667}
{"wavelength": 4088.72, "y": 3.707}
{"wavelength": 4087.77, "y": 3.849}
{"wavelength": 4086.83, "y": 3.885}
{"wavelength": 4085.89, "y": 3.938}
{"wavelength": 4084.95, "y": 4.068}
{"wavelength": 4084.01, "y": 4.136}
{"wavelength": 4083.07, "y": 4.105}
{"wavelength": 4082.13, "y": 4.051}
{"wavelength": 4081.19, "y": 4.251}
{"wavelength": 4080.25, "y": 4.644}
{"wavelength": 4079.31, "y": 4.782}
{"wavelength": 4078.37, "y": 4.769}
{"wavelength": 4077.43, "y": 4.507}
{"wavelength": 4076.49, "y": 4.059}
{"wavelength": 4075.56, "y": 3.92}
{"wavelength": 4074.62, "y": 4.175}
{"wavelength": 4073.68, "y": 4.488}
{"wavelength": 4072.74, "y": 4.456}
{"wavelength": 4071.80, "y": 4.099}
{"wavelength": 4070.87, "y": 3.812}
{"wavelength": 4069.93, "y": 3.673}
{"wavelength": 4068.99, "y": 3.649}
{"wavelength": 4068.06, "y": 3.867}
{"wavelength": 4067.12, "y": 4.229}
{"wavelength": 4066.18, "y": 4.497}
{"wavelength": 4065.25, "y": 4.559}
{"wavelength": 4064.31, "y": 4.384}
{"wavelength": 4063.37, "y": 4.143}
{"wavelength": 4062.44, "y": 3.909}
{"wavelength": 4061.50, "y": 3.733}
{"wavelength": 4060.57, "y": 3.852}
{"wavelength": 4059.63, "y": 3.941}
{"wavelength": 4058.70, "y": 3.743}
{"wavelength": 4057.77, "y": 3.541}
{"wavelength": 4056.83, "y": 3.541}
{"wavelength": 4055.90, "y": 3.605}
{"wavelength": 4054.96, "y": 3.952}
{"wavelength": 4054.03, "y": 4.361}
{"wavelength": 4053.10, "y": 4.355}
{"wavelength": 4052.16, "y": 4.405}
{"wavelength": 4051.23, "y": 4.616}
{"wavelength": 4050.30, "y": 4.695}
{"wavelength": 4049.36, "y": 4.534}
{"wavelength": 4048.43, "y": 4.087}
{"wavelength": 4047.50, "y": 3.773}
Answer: 3.47 Angstrom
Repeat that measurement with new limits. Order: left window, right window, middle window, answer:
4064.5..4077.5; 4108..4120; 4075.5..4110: 2.1 Angstrom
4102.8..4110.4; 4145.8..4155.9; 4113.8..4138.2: -1.9 Angstrom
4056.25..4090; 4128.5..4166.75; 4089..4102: 1.3 Angstrom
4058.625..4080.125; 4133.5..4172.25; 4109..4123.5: 0.7 Angstrom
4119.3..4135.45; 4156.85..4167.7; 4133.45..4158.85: -0.6 Angstrom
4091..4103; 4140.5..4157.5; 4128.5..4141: -0.1 Angstrom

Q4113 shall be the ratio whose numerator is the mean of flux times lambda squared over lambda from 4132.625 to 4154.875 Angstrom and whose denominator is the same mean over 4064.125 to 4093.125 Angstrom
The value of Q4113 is 1.02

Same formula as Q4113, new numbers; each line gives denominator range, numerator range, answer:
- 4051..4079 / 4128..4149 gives 1.03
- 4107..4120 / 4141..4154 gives 1.06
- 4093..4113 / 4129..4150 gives 1.16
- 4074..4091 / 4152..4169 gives 1.05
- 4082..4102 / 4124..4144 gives 1.08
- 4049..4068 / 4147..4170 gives 1.05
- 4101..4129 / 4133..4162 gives 1.12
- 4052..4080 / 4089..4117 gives 0.91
